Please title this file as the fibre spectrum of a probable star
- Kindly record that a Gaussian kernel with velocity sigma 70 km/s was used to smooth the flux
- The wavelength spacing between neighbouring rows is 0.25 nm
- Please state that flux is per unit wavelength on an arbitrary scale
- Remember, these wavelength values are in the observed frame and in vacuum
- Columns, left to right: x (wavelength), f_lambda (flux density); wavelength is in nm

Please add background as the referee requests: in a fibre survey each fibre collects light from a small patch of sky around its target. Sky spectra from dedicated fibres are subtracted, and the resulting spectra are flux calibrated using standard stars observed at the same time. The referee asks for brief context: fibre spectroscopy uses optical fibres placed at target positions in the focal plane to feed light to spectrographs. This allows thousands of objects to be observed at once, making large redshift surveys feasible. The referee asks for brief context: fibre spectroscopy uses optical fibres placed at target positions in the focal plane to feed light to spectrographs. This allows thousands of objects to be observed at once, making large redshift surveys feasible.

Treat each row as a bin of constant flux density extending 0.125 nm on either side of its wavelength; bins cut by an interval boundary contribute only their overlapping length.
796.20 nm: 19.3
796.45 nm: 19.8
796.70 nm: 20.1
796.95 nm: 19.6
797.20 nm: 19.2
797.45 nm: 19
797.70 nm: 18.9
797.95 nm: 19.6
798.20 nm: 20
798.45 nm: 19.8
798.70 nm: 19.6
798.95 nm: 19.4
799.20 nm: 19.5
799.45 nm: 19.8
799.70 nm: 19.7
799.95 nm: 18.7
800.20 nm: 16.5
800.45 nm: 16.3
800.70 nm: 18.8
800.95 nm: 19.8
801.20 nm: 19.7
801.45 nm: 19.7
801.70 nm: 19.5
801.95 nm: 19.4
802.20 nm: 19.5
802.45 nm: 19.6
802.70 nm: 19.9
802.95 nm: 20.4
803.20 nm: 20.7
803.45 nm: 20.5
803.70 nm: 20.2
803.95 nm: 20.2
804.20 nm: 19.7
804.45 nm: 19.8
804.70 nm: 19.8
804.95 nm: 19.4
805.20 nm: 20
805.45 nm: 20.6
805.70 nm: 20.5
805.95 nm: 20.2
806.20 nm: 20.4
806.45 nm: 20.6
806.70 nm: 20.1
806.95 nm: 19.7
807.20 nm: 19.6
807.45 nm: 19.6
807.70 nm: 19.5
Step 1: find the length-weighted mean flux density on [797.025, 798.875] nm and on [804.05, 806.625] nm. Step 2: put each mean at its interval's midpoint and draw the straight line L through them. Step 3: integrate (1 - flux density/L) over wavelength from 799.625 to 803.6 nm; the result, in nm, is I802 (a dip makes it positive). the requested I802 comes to 0.10 nm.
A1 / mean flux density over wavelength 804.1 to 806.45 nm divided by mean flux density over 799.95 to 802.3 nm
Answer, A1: 1.07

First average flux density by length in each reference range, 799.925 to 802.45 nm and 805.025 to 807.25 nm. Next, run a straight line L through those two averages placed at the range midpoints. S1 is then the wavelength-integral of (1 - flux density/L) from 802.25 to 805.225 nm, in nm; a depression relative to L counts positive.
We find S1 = -0.07 nm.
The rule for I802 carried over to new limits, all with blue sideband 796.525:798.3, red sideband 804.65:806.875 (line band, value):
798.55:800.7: 0.11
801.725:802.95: 0.01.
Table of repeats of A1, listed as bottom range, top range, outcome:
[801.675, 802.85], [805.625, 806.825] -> 1.04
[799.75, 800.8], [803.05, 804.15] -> 1.15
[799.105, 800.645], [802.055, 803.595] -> 1.09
